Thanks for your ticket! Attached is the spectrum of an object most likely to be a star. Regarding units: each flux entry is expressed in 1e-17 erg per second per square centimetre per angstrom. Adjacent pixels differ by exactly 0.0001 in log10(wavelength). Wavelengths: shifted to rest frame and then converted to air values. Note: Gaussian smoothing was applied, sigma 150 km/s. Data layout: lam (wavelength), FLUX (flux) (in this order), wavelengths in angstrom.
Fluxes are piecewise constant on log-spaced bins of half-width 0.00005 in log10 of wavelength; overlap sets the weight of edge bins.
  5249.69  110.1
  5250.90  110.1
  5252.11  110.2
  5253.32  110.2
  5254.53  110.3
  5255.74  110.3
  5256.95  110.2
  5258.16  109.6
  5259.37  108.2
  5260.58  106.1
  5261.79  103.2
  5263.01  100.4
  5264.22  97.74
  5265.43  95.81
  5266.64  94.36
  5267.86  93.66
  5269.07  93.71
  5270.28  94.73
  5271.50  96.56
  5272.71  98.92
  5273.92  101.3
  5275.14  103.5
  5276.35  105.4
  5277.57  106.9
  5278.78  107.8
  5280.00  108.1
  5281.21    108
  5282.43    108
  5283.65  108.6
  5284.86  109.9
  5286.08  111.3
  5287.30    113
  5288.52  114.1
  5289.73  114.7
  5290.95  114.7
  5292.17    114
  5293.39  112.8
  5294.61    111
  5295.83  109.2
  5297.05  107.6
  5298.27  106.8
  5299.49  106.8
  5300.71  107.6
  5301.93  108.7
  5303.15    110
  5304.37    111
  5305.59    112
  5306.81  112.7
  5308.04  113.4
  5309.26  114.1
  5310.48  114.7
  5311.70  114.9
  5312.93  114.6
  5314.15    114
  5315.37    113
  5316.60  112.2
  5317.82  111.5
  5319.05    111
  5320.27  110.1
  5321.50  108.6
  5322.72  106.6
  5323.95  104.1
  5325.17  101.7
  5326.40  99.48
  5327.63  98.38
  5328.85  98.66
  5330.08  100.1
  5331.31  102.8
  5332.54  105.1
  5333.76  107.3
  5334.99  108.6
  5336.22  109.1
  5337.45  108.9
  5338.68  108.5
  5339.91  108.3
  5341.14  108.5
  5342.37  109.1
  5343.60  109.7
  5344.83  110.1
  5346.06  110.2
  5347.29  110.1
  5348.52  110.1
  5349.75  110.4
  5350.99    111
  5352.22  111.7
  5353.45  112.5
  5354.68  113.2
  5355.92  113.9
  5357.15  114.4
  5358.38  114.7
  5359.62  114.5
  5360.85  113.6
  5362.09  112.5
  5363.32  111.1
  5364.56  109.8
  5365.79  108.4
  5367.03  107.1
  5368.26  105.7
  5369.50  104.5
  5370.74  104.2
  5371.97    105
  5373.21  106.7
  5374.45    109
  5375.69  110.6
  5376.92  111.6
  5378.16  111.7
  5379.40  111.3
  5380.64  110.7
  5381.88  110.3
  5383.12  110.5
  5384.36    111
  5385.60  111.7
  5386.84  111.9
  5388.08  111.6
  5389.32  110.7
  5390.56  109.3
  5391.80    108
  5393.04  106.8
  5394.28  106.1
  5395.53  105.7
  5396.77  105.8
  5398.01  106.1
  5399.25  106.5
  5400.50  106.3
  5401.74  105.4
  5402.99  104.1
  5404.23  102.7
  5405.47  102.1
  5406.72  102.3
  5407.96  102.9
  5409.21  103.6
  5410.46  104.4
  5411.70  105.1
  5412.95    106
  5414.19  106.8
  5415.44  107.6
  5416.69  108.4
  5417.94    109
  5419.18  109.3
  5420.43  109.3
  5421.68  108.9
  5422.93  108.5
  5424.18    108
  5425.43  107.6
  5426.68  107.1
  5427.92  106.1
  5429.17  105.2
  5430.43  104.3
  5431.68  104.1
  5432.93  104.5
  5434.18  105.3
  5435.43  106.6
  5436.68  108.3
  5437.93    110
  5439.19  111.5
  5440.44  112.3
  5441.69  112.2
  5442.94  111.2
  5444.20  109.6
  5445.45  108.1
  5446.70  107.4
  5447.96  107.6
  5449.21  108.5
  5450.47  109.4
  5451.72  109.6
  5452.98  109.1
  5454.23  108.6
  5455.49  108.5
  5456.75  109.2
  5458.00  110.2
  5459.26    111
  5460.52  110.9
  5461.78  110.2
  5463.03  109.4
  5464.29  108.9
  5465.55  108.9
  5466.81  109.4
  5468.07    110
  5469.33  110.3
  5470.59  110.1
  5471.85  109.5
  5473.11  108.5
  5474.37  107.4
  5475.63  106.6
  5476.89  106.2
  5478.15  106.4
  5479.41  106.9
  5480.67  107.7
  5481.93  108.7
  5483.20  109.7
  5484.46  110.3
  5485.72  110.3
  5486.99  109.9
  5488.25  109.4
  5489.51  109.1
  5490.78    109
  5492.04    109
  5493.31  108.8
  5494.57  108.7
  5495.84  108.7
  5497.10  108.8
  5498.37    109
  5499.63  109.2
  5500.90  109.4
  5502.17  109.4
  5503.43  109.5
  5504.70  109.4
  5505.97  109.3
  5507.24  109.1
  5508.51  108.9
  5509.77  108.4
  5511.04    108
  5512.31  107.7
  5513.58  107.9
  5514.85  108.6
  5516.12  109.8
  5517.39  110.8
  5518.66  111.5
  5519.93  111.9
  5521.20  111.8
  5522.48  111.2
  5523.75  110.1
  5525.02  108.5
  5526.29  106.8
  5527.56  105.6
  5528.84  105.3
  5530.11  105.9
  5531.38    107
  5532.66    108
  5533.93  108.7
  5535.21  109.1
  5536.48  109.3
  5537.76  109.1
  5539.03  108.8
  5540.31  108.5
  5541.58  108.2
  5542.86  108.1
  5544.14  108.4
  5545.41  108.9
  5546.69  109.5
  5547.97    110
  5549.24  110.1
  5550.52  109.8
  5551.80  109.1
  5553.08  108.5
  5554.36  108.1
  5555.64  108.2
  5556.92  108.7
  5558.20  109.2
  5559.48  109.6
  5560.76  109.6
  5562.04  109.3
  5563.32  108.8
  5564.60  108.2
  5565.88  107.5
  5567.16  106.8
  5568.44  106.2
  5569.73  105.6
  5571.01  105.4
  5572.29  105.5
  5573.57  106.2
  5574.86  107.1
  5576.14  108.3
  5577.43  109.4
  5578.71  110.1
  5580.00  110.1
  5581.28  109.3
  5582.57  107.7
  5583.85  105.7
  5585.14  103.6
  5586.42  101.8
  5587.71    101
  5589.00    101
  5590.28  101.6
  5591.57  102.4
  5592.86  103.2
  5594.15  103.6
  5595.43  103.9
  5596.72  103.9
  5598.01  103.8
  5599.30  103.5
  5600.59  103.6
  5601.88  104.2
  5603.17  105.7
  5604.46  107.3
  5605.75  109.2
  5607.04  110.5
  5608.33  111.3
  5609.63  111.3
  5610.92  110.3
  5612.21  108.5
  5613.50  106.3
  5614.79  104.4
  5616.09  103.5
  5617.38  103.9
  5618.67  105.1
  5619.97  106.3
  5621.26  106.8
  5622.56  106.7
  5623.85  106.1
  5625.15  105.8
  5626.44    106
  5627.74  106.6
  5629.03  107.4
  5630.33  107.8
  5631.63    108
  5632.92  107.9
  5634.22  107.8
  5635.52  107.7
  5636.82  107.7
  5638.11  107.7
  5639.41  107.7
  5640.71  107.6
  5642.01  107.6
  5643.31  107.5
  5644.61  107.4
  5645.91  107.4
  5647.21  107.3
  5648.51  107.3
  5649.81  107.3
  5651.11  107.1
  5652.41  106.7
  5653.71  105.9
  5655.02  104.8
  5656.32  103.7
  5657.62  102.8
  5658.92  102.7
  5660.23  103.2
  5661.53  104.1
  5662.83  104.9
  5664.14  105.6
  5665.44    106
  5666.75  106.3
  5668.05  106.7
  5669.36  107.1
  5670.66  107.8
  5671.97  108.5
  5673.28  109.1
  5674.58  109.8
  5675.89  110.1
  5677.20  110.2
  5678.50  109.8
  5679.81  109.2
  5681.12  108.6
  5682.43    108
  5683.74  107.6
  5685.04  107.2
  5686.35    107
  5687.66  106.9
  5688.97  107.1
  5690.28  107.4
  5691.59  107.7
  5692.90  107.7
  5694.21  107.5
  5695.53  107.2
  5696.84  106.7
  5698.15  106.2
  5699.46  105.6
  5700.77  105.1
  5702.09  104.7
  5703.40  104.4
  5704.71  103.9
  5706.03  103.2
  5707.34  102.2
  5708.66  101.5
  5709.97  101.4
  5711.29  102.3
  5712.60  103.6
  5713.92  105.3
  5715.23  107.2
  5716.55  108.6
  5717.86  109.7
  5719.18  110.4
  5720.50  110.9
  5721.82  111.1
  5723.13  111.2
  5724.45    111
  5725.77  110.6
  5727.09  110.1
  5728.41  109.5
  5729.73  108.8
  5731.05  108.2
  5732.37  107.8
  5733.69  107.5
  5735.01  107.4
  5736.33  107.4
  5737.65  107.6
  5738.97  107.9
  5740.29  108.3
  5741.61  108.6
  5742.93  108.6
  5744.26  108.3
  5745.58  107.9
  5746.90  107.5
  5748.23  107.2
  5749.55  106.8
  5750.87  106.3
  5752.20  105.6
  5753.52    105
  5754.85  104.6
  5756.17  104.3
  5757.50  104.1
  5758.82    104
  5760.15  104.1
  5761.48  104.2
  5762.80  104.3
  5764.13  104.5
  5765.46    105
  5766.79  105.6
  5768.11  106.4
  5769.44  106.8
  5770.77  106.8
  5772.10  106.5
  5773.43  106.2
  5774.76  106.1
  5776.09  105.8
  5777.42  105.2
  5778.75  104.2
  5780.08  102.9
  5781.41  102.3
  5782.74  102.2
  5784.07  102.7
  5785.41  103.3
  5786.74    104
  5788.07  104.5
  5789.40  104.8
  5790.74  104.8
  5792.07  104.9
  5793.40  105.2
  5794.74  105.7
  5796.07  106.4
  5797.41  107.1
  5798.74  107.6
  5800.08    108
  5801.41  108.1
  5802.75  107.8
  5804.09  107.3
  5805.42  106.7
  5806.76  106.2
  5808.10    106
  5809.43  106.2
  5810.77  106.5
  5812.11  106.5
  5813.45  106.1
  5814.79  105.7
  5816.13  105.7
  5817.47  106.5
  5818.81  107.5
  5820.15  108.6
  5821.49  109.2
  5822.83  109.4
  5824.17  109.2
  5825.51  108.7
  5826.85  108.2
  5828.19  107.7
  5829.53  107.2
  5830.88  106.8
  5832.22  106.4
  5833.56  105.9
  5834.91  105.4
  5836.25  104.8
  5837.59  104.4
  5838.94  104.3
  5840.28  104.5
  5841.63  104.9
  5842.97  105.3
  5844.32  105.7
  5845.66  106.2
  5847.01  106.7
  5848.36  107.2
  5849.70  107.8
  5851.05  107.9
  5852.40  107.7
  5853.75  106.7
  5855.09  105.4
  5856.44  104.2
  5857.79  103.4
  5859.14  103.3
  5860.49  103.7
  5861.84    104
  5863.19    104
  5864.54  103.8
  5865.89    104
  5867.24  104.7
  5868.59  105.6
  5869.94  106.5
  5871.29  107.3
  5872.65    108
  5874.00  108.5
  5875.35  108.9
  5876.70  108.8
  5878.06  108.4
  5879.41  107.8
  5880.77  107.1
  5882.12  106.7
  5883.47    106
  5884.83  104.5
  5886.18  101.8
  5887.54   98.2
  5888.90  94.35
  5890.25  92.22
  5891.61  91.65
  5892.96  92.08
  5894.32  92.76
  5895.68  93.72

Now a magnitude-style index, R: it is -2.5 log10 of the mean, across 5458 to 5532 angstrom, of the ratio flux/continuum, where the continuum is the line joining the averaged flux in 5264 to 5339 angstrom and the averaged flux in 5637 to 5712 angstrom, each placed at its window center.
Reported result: -0.02 mag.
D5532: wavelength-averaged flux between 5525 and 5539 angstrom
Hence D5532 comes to 108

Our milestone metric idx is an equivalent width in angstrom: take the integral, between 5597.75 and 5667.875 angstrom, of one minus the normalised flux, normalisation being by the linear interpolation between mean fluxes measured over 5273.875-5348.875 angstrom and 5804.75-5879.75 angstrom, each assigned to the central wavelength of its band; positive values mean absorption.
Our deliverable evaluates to 0.59 angstrom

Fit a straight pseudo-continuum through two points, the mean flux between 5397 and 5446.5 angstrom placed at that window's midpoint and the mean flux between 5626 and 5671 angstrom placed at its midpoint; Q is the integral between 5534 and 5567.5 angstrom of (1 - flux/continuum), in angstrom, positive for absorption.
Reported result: -0.7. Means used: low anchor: 107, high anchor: 106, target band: 109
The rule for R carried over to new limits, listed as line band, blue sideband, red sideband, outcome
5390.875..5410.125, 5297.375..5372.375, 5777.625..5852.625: 0.039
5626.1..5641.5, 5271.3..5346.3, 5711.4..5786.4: -0.004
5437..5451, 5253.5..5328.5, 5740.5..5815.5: -0.029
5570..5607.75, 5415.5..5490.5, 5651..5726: 0.020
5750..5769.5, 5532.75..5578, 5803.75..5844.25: 0.021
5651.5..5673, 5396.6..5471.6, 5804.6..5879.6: 0.015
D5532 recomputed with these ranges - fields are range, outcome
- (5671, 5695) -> 108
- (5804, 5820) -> 106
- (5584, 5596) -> 103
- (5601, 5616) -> 108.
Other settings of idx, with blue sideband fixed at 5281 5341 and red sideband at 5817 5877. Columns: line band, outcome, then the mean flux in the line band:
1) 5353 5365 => -0.45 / 113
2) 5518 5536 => -0.10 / 109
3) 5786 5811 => 0.09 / 106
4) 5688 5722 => 0.33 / 106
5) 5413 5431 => 0.18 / 108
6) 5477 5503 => -0.15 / 109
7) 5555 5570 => -0.05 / 108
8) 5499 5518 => -0.15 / 109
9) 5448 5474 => -0.25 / 109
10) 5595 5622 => 0.31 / 106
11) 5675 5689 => -0.16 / 108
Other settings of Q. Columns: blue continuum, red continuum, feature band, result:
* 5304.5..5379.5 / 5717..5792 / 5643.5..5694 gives 0.1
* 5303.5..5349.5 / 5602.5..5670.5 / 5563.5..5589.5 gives 0.2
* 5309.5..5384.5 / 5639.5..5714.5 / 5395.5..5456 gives 0.8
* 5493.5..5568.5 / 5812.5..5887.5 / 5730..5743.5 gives -0.1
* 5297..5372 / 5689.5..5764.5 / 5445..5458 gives 0.0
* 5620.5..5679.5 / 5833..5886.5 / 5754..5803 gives 0.5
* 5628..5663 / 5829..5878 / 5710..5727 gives -0.3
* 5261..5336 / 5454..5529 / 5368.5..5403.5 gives -0.1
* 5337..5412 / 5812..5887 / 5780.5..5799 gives 0.3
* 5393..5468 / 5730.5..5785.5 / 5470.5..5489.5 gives -0.2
